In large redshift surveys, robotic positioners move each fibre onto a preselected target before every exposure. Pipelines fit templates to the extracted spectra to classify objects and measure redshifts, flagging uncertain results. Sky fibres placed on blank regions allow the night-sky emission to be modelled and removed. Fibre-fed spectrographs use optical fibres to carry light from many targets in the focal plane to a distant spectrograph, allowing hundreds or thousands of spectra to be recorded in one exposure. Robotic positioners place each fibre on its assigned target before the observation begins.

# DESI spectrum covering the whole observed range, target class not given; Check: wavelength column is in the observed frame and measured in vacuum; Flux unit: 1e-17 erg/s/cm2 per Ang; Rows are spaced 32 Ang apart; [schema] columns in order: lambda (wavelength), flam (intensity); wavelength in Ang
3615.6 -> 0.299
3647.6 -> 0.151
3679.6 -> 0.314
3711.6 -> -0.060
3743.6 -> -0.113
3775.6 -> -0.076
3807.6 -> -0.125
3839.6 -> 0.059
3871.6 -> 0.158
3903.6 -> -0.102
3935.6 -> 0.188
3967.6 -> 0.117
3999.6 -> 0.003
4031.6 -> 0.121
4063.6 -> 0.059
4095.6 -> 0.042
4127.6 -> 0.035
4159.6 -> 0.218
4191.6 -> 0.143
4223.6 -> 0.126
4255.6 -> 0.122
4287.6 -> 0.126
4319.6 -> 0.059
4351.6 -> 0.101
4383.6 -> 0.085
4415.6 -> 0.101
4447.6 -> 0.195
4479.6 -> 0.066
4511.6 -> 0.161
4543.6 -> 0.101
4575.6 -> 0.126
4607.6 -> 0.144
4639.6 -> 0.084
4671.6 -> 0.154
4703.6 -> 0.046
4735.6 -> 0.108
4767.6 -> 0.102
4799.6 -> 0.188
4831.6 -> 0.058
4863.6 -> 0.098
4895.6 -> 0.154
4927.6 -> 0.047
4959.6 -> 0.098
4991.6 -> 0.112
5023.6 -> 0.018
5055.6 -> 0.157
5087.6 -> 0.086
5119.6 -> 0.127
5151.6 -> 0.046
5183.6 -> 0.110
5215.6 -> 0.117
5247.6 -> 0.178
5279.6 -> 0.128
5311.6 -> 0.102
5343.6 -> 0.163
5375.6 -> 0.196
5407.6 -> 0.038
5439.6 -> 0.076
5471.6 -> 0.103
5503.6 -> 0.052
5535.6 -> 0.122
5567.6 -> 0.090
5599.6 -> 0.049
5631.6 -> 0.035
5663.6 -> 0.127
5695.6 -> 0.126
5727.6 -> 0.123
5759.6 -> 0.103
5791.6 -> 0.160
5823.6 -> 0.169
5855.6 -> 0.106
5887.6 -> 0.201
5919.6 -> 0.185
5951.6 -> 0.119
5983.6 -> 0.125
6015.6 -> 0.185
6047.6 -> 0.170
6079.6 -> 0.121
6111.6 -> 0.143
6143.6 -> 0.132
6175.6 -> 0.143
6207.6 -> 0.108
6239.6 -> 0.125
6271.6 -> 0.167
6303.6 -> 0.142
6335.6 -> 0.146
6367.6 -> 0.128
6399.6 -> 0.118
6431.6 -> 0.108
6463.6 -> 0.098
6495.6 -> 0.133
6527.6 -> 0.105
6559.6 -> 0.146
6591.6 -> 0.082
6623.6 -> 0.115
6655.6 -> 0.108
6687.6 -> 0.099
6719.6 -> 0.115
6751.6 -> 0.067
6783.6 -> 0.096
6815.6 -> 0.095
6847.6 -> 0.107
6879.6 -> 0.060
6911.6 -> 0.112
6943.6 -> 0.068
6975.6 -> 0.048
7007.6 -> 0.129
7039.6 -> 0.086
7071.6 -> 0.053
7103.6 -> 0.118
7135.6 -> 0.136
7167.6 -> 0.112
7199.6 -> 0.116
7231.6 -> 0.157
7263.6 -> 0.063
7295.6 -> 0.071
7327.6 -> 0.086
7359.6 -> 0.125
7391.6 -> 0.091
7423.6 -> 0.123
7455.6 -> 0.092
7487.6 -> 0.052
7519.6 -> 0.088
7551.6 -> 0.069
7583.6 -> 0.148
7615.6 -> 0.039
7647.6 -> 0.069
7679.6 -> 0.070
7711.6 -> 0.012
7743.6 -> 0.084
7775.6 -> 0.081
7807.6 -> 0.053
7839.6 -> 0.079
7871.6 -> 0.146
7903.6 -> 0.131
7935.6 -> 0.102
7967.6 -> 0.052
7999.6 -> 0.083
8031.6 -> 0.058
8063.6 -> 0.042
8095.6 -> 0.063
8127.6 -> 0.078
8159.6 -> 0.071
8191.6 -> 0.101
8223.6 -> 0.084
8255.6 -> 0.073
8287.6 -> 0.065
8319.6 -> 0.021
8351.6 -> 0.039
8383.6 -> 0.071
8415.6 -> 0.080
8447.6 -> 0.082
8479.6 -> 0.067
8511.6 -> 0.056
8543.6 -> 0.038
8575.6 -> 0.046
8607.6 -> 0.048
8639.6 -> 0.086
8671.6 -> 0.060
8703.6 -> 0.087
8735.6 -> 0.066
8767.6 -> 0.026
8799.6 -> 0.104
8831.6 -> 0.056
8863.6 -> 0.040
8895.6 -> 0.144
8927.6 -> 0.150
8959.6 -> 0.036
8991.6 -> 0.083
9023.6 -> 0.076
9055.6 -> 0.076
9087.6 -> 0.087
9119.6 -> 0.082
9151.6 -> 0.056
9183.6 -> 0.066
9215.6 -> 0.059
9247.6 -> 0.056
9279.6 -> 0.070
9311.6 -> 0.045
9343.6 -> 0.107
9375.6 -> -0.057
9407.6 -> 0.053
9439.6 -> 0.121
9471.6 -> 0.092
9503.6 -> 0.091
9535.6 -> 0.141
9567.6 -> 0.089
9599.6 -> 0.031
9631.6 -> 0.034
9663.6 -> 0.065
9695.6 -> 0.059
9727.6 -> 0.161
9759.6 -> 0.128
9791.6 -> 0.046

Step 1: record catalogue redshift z 0.996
